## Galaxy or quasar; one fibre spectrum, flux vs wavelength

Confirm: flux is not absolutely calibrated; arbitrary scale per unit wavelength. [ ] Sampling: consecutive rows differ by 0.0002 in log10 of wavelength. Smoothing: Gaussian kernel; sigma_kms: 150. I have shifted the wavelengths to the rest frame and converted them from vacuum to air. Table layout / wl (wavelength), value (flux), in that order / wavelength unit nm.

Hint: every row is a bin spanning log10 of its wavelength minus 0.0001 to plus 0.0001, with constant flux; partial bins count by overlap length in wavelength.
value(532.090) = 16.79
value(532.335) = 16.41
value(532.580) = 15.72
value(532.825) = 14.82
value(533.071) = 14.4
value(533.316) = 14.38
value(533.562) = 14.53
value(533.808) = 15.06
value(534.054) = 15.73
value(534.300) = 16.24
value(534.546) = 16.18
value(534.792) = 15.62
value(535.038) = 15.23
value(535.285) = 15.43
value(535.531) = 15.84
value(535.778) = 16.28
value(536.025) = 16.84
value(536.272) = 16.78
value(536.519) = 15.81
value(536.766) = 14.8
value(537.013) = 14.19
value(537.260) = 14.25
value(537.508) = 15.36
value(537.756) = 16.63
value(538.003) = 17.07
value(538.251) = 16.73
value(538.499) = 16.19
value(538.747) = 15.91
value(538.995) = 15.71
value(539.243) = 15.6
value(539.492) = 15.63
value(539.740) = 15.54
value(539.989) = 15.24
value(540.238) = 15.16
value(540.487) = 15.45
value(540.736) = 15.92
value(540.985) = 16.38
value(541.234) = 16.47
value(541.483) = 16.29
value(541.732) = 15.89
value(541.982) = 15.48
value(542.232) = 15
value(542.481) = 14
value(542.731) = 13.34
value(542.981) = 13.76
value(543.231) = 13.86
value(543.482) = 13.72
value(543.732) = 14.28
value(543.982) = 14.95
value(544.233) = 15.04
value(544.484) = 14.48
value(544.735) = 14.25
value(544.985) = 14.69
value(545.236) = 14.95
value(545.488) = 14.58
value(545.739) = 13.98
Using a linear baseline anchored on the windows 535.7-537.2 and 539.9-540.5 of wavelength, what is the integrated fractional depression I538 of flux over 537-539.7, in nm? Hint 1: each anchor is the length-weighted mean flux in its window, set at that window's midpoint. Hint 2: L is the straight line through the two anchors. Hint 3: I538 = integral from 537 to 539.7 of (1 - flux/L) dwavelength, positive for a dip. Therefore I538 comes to -0.059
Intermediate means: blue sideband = 15.7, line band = 15.8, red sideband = 15.2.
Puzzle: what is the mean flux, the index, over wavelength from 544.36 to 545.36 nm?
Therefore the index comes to 14.6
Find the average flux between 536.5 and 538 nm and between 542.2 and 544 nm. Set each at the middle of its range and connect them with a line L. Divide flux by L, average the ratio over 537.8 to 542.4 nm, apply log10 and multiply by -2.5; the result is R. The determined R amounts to -0.085 mag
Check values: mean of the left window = 15.3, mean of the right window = 14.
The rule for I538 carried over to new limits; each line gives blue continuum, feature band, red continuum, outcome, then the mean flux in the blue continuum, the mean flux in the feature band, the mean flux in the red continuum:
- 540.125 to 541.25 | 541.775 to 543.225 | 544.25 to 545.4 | 0.09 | 15.8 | 14.4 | 14.6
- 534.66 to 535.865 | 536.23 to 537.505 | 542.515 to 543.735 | 0.02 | 15.7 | 15.1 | 13.8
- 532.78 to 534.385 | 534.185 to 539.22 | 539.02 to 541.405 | -0.17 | 15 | 15.9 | 15.7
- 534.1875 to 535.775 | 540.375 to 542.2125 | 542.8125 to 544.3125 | -0.16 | 15.8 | 15.9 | 14.2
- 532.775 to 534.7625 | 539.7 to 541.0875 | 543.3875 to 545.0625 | -0.08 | 15.2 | 15.6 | 14.5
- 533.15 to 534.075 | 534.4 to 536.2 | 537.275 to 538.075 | -0.07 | 14.8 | 15.9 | 16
